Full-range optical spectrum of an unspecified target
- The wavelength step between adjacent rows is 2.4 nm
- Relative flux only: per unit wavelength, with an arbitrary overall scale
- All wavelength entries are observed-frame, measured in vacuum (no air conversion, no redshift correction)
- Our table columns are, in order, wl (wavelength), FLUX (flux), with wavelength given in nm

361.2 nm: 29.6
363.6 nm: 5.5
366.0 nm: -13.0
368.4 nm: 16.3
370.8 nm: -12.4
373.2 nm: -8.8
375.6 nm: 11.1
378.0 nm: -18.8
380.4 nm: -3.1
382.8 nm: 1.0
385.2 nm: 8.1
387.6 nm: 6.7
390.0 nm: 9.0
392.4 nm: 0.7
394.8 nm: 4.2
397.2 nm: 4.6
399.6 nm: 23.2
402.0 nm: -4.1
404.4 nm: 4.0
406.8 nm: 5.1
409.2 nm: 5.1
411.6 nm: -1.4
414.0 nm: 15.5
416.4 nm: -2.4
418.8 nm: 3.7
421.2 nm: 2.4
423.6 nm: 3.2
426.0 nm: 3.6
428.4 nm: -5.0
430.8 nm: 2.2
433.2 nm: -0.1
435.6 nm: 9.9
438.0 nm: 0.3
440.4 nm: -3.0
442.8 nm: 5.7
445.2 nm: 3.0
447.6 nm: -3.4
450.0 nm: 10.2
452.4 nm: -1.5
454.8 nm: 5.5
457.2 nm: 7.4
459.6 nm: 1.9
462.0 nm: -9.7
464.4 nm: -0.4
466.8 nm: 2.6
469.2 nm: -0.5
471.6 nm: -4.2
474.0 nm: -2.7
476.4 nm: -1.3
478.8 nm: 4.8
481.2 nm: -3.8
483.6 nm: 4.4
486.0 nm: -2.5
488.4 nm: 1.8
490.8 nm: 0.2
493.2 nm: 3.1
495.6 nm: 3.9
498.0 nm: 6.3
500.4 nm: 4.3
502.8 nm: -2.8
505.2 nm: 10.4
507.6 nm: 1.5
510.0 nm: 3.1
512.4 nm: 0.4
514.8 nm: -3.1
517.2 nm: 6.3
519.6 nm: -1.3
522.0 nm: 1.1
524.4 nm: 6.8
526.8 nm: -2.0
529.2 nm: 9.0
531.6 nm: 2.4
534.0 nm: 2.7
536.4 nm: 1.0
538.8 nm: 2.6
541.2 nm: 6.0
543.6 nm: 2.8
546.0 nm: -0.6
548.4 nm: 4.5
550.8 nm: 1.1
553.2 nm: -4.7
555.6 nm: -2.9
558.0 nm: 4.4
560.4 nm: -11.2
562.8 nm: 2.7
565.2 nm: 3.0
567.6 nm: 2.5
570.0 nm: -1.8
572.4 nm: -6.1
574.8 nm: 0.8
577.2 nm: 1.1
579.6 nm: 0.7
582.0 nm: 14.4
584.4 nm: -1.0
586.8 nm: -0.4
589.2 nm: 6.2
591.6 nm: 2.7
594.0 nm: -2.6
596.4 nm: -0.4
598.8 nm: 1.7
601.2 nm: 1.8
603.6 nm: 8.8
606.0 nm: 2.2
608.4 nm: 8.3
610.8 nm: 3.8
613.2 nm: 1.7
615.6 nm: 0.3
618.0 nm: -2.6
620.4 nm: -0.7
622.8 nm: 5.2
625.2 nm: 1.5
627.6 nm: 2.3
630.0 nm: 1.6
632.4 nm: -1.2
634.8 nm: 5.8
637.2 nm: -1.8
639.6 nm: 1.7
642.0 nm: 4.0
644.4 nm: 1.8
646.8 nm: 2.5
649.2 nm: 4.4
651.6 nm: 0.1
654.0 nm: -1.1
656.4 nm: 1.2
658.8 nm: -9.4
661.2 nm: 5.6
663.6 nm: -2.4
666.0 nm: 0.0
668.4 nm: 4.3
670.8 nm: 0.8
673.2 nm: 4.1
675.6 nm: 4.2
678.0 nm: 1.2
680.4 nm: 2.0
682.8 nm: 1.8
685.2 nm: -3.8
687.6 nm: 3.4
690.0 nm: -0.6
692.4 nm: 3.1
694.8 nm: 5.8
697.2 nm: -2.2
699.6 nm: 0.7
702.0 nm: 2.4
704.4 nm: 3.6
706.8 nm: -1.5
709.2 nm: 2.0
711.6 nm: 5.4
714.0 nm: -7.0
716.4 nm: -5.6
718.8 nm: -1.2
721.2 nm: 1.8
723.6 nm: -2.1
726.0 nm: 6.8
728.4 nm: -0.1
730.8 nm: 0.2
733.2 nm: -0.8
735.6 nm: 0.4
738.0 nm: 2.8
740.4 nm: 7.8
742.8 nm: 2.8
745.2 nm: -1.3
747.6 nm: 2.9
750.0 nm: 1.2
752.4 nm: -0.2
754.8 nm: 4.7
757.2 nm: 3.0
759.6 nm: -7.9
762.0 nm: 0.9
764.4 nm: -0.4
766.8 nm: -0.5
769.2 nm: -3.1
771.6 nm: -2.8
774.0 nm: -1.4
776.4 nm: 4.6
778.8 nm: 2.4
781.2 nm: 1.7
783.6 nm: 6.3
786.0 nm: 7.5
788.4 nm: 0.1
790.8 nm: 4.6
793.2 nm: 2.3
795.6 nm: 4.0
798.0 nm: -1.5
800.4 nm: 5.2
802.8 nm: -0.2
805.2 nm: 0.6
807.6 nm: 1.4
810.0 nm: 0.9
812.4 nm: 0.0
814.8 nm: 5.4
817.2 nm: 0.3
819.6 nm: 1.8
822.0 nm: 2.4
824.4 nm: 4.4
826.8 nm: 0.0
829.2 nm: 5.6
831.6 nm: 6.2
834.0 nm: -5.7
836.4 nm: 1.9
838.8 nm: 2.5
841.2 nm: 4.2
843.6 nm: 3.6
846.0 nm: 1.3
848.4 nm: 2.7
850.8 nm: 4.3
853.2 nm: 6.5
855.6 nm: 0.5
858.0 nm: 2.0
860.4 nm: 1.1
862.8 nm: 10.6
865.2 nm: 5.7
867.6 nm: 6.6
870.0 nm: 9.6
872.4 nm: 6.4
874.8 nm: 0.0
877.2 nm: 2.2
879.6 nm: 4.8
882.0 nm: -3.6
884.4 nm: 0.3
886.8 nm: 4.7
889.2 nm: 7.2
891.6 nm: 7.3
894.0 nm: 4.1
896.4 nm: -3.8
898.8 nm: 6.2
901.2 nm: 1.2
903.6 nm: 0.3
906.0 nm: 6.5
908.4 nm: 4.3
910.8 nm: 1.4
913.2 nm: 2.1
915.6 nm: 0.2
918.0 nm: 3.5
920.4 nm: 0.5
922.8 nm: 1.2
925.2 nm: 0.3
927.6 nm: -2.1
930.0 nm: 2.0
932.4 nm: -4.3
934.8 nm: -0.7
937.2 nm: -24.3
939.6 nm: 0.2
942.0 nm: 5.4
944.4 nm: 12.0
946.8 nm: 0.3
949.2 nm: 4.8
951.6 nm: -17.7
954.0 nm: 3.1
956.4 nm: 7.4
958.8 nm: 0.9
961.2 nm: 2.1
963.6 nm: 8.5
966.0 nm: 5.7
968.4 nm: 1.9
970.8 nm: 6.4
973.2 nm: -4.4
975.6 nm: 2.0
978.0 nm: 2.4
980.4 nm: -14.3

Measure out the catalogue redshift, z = 0.739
